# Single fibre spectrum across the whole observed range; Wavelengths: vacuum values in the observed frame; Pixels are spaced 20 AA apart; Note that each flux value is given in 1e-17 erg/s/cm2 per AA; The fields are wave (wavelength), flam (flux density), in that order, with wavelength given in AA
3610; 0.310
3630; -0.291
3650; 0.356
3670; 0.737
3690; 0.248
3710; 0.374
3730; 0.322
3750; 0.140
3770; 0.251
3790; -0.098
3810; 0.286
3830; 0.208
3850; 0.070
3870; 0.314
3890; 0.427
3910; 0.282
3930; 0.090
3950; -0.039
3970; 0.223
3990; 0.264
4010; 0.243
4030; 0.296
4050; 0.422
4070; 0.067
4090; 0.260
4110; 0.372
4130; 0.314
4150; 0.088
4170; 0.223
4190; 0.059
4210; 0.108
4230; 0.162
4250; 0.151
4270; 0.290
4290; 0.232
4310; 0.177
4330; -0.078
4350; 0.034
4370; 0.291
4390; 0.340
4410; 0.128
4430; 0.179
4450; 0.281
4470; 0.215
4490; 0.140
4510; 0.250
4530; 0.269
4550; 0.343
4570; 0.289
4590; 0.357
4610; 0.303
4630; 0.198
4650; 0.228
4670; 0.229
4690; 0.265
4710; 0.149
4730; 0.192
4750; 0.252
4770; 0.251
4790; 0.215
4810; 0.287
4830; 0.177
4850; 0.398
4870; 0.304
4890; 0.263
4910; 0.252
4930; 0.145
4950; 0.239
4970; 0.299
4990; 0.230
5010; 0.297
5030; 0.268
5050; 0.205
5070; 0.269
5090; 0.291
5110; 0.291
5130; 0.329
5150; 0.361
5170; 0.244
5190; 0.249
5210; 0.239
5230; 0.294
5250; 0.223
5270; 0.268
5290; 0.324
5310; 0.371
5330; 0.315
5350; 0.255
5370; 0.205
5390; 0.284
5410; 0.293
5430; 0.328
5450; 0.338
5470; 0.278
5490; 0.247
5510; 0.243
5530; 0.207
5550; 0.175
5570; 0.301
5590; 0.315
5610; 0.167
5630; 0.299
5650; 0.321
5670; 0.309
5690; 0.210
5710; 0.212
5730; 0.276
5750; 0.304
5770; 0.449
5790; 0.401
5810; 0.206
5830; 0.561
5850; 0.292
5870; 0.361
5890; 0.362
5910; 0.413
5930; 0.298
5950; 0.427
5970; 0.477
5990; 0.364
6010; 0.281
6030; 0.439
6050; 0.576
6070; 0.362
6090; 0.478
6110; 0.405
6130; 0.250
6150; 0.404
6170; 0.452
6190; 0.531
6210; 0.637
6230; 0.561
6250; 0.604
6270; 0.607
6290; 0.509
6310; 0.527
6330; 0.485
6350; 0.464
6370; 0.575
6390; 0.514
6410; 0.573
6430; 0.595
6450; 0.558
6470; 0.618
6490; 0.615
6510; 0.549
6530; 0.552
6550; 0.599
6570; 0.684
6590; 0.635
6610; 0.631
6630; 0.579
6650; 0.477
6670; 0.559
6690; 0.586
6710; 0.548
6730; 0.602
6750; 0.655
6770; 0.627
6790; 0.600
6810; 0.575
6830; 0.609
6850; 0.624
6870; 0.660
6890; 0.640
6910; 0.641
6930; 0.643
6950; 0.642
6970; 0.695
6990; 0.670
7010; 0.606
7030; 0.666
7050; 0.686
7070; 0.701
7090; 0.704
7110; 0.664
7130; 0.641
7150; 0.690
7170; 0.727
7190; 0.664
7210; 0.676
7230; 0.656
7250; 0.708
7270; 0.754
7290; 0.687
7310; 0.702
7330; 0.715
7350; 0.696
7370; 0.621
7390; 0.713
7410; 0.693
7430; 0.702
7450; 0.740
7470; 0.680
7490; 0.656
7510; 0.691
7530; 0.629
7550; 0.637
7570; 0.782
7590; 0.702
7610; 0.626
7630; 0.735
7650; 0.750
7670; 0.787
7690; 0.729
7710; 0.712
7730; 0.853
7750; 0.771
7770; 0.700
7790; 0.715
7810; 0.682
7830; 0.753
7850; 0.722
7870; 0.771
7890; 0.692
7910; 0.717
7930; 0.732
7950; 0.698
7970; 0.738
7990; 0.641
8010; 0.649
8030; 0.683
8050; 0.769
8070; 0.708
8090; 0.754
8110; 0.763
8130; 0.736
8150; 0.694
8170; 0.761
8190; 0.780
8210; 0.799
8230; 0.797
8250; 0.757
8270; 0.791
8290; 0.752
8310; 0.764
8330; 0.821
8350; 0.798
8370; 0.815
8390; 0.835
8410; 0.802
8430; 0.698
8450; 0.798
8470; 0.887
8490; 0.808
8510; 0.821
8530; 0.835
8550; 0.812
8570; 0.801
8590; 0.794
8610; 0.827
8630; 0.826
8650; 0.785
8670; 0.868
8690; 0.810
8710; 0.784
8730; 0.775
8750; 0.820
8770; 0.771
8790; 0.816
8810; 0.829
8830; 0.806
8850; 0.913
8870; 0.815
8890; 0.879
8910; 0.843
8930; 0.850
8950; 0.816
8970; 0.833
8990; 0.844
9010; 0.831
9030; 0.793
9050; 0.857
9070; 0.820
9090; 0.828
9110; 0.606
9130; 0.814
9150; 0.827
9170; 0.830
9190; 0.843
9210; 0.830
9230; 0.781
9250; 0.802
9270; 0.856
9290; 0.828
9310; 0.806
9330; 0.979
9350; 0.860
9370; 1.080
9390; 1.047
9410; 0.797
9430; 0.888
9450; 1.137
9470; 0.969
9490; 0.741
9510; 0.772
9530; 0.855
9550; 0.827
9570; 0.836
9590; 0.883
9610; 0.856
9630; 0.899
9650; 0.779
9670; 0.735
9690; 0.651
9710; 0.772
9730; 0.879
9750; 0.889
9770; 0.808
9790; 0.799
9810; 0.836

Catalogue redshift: 0.545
